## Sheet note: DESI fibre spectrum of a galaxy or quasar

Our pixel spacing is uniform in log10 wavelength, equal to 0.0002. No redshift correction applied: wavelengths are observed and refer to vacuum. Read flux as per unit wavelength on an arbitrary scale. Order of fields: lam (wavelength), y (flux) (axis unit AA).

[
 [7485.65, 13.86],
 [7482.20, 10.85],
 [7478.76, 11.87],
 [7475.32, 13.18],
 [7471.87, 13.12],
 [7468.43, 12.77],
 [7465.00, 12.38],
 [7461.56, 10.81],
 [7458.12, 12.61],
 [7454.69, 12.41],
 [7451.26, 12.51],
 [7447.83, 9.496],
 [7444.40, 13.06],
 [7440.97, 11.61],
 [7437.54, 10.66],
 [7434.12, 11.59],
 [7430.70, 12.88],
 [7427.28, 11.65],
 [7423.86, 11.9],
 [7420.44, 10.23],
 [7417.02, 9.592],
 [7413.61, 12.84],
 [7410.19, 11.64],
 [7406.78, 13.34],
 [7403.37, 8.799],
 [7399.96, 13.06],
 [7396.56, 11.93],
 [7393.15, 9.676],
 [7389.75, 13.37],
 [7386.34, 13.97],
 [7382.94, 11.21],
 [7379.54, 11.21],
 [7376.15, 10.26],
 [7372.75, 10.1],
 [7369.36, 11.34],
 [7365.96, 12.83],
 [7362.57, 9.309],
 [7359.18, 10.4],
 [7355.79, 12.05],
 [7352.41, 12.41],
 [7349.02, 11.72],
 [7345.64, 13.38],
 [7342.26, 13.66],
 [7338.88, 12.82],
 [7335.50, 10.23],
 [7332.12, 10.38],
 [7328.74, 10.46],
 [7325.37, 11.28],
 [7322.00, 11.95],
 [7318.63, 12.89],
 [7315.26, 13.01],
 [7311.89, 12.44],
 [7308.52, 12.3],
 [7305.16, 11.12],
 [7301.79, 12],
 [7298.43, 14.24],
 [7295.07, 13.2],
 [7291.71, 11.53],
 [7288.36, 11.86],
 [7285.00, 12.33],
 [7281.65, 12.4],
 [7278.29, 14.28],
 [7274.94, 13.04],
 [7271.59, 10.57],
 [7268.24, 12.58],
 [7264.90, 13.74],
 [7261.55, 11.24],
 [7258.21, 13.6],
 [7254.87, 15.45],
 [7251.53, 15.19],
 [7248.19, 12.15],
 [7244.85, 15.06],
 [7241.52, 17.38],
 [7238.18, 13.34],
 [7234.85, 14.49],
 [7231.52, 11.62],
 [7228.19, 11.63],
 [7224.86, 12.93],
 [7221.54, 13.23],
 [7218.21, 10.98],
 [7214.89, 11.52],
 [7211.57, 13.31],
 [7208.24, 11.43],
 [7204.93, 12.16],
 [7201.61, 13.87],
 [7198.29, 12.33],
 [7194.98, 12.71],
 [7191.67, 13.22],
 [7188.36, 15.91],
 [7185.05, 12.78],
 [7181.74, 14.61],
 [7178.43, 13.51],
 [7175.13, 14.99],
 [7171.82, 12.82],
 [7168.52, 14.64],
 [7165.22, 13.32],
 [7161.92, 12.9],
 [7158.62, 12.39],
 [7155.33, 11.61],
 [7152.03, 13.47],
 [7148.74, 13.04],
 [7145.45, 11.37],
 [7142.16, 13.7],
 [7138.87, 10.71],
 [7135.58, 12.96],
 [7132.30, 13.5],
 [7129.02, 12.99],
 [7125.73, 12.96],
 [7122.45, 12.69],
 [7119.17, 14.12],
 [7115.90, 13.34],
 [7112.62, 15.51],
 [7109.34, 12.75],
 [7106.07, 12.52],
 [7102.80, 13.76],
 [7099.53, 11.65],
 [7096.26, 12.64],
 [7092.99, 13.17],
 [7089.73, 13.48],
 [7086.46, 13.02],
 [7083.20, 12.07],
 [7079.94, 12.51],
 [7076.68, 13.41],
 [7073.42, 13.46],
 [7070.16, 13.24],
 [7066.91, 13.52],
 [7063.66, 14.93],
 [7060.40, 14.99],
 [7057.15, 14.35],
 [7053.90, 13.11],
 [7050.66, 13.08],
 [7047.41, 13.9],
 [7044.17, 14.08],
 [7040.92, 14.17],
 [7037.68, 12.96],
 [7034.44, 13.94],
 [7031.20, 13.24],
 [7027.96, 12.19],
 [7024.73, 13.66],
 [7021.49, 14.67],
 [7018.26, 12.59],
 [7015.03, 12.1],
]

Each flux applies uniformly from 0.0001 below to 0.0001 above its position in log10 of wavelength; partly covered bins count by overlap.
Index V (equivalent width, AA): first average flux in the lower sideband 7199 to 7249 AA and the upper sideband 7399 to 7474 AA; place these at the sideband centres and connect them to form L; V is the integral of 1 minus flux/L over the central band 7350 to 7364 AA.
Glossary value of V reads 1.3 AA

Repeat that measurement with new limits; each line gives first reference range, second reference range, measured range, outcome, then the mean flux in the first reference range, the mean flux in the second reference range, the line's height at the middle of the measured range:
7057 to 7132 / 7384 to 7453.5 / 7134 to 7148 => 0.9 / 13.3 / 11.7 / 13.1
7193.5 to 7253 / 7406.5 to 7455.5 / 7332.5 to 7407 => 2.6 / 13.1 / 11.6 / 12.1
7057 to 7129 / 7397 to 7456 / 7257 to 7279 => -0.4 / 13.3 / 11.6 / 12.4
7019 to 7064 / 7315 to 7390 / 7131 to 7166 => 1.2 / 13.7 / 11.7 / 13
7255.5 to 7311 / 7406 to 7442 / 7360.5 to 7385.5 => 2.0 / 12.6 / 11.6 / 11.9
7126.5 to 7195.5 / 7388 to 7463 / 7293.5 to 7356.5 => 0.2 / 13.2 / 11.6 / 12.2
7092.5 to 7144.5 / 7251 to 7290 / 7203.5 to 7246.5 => -0.1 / 13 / 13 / 13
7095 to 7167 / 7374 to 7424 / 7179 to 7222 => -1.3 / 12.9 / 11.5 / 12.5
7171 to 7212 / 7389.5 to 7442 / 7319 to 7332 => 1.0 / 13.4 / 11.5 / 12.2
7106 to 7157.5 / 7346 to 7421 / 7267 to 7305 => -1.4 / 13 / 11.5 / 12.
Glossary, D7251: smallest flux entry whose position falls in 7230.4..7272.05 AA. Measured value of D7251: 10.57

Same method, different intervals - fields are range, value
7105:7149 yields 10.71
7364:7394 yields 9.676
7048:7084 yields 12.07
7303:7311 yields 11.12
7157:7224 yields 10.98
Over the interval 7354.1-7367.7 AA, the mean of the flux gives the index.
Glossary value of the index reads 11.1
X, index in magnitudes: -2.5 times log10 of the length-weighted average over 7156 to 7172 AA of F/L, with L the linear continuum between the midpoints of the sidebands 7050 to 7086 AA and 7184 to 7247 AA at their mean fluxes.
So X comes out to 0.01 mag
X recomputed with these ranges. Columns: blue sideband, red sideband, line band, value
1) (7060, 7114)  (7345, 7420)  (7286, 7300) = -0.055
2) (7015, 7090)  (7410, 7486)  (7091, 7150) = 0.019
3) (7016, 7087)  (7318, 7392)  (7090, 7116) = 0.001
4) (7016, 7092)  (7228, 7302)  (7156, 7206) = -0.010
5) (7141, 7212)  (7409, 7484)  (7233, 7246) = -0.169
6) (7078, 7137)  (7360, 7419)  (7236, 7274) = -0.121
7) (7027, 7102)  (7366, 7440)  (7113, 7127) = -0.035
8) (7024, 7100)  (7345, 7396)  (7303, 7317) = -0.029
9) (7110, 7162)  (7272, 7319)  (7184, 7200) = -0.050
